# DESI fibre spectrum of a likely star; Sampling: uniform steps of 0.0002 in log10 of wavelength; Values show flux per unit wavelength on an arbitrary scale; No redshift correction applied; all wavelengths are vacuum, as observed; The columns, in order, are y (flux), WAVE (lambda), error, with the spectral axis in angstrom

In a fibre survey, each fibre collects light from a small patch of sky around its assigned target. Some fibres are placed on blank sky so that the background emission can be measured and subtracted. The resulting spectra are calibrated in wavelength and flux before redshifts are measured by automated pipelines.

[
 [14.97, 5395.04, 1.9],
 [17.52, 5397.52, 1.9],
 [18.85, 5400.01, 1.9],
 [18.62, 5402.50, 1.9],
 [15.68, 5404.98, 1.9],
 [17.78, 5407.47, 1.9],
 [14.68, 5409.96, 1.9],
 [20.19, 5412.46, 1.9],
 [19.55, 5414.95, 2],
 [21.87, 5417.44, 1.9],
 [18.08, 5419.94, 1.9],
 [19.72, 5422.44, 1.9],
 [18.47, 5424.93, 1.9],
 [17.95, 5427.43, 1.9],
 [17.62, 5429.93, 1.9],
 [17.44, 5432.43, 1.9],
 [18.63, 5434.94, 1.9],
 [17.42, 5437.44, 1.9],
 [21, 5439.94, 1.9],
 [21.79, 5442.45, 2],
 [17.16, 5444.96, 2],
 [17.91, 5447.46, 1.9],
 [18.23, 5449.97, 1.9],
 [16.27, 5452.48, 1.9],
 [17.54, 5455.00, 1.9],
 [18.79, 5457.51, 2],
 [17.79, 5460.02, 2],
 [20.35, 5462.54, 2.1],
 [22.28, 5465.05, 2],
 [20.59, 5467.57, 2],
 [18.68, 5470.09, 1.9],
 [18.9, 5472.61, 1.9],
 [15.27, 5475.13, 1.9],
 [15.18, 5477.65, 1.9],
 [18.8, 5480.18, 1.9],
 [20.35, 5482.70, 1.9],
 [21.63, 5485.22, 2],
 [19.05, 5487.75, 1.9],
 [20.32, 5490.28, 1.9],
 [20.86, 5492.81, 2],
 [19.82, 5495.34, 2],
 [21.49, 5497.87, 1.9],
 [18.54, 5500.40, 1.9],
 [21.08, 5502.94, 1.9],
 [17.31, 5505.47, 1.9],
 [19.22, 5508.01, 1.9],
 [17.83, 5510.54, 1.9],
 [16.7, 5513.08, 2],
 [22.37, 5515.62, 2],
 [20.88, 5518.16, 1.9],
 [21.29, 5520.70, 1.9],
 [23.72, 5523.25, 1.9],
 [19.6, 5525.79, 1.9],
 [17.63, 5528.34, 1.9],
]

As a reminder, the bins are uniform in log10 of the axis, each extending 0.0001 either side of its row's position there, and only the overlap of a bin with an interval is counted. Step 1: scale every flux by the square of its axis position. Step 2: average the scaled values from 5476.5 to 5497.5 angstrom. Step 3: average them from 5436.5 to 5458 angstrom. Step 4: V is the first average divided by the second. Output 1.08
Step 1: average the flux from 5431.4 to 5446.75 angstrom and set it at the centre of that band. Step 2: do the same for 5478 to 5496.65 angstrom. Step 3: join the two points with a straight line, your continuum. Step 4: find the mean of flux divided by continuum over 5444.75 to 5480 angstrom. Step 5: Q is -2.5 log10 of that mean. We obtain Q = 0.06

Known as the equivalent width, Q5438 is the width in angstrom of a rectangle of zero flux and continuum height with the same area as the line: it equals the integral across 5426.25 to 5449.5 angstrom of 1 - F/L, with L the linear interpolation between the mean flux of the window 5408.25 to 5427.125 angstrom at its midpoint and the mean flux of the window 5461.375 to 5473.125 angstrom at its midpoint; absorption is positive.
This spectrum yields 1.06 angstrom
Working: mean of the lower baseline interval 18.9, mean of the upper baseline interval 20.2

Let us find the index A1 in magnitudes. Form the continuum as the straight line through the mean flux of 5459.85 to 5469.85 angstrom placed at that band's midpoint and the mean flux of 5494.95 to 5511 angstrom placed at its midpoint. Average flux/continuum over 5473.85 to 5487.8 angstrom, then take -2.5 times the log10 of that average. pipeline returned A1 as 0.09 mag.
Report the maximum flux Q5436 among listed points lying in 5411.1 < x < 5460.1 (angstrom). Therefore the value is 21.87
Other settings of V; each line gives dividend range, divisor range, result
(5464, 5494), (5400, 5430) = 1.07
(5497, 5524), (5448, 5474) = 1.07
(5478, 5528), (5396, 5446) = 1.11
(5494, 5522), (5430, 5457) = 1.10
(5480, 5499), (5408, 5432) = 1.12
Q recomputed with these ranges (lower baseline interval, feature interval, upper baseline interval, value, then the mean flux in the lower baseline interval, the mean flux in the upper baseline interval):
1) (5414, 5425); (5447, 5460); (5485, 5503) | 0.126 mag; 19.7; 20.2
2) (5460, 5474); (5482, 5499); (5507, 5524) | -0.025 mag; 19.9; 20.2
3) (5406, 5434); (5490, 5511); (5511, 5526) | 0.034 mag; 18.5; 20.7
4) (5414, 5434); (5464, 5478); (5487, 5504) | 0.060 mag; 18.8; 20.2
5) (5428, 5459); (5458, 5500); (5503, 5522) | -0.029 mag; 18.3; 19.5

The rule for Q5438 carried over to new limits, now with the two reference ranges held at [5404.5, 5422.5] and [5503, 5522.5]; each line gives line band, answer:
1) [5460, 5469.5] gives -0.7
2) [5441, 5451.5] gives 0.1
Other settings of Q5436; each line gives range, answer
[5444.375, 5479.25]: 22.28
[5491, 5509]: 21.49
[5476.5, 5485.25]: 21.63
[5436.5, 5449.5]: 21.79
